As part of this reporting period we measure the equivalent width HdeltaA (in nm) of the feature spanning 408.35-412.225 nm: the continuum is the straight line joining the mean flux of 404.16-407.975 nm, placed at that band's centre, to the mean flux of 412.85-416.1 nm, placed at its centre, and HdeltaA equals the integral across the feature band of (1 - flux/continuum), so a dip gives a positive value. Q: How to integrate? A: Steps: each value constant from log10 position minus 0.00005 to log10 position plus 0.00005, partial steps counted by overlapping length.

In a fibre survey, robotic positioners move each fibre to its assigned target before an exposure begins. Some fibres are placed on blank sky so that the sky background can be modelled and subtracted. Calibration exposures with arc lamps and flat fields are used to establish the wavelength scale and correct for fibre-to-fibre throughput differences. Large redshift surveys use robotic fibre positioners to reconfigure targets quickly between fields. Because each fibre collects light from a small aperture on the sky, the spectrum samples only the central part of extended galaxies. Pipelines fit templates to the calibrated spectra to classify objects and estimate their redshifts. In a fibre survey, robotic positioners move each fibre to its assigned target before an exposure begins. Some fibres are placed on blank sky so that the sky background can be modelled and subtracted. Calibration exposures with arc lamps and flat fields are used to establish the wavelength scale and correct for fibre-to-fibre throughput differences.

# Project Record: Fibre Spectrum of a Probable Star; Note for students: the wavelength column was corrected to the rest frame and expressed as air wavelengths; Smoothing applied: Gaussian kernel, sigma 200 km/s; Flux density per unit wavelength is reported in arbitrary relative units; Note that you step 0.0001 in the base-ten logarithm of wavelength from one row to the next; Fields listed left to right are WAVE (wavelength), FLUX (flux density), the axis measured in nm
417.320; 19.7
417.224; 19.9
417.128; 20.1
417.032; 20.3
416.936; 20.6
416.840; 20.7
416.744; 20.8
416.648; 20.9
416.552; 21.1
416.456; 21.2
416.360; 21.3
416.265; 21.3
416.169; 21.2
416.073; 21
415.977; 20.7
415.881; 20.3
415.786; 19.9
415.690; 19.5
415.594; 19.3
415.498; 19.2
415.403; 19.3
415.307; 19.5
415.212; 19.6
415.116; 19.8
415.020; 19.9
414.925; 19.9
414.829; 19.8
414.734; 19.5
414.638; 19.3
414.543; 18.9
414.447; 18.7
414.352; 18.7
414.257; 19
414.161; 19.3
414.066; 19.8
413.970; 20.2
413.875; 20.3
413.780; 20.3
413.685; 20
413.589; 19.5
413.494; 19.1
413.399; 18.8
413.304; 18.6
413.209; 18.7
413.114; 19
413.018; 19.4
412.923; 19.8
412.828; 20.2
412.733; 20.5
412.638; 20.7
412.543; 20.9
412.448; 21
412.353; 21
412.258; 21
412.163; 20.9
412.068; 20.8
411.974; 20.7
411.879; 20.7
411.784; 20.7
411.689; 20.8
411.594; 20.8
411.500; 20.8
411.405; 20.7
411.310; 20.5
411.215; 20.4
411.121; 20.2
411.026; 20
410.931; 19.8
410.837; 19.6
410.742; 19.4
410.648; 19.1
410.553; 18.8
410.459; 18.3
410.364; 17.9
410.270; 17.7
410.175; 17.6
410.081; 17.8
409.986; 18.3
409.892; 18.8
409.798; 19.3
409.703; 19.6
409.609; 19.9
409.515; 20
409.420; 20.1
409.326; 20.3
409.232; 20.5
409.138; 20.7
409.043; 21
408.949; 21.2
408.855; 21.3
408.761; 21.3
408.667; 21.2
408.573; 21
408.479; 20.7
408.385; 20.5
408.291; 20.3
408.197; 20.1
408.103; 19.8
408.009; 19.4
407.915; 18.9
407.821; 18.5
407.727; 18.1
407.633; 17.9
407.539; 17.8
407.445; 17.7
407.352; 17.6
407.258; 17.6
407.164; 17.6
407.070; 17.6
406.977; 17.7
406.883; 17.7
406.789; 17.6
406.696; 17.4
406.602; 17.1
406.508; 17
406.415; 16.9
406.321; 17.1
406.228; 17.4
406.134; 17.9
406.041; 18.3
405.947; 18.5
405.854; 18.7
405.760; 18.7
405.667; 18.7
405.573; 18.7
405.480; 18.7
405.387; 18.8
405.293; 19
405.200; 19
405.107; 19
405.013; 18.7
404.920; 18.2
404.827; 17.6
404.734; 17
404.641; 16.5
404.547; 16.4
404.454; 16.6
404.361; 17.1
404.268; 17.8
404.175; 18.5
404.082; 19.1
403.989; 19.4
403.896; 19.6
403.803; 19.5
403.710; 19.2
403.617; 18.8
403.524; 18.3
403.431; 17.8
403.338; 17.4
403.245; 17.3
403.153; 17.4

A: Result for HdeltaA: -0.26 nm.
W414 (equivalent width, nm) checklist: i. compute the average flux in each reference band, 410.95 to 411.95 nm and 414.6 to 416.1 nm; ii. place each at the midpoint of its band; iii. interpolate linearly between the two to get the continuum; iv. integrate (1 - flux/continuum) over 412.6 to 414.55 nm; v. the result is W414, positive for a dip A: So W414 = 0.059 nm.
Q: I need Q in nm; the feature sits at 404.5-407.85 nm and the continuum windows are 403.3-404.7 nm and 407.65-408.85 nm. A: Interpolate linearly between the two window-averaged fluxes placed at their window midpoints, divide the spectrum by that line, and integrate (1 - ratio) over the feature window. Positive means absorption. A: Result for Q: 0.20 nm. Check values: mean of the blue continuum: 18.1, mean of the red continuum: 20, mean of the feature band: 17.9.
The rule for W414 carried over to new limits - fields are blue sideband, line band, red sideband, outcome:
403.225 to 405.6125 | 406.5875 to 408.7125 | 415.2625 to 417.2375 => 0.01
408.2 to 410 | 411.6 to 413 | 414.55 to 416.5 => -0.03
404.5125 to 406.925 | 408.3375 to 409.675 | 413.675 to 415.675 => -0.16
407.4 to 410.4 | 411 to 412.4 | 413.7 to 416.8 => -0.07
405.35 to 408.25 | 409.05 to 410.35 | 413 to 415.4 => -0.05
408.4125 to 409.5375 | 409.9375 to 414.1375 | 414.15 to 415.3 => 0.05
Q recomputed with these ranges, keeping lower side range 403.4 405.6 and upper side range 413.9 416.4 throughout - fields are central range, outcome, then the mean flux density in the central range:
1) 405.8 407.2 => 0.071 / 17.6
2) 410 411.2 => 0.018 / 18.9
